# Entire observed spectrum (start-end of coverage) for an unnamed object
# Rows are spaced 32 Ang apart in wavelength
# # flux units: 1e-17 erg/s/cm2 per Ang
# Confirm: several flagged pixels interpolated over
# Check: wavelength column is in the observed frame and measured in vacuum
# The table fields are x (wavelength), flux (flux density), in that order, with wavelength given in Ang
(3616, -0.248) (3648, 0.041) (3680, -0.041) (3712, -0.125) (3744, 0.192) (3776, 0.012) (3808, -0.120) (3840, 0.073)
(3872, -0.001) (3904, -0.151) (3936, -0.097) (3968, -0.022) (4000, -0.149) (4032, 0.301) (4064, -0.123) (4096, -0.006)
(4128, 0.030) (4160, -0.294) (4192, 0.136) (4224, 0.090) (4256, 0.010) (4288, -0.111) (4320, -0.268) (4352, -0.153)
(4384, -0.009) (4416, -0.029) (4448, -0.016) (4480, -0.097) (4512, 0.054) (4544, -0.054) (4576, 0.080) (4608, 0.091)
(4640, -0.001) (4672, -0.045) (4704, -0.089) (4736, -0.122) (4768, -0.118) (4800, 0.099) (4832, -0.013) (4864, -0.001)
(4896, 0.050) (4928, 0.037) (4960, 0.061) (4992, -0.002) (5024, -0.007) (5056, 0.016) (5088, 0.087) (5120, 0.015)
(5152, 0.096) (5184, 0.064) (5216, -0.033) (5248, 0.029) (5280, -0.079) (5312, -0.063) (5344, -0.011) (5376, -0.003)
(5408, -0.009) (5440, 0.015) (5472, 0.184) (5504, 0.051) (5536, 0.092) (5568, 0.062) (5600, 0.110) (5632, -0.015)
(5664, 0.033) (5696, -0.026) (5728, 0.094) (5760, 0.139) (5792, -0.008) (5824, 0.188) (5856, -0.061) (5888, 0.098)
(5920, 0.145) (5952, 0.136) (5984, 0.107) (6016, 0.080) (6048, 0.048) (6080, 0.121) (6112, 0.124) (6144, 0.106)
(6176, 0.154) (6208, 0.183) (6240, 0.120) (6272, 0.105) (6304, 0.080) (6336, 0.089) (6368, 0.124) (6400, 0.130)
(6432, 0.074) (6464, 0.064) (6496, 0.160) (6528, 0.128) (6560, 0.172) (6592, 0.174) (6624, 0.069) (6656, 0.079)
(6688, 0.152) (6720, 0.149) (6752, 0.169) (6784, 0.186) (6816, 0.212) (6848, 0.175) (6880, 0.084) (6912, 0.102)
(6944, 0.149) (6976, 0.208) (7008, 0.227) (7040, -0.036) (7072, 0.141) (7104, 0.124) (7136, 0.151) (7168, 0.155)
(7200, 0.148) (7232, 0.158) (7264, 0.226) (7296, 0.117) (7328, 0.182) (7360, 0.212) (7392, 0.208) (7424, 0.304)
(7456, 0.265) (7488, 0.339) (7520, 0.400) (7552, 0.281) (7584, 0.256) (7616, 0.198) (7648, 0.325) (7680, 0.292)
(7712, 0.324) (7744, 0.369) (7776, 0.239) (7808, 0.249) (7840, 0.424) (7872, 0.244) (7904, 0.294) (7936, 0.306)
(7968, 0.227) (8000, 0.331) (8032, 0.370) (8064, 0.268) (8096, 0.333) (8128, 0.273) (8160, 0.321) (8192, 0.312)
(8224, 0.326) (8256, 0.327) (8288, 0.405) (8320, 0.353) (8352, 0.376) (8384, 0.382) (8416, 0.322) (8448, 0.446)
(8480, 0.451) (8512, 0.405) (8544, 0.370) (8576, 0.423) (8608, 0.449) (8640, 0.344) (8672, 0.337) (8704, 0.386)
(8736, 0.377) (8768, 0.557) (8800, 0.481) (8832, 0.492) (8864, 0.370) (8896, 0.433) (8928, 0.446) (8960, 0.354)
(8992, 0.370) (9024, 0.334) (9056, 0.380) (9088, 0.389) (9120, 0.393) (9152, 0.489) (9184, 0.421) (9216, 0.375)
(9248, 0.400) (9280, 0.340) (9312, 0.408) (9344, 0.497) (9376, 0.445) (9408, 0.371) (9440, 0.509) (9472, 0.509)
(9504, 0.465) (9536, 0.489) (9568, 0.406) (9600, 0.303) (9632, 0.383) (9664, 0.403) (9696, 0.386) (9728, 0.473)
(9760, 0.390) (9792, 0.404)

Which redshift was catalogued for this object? 0.85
